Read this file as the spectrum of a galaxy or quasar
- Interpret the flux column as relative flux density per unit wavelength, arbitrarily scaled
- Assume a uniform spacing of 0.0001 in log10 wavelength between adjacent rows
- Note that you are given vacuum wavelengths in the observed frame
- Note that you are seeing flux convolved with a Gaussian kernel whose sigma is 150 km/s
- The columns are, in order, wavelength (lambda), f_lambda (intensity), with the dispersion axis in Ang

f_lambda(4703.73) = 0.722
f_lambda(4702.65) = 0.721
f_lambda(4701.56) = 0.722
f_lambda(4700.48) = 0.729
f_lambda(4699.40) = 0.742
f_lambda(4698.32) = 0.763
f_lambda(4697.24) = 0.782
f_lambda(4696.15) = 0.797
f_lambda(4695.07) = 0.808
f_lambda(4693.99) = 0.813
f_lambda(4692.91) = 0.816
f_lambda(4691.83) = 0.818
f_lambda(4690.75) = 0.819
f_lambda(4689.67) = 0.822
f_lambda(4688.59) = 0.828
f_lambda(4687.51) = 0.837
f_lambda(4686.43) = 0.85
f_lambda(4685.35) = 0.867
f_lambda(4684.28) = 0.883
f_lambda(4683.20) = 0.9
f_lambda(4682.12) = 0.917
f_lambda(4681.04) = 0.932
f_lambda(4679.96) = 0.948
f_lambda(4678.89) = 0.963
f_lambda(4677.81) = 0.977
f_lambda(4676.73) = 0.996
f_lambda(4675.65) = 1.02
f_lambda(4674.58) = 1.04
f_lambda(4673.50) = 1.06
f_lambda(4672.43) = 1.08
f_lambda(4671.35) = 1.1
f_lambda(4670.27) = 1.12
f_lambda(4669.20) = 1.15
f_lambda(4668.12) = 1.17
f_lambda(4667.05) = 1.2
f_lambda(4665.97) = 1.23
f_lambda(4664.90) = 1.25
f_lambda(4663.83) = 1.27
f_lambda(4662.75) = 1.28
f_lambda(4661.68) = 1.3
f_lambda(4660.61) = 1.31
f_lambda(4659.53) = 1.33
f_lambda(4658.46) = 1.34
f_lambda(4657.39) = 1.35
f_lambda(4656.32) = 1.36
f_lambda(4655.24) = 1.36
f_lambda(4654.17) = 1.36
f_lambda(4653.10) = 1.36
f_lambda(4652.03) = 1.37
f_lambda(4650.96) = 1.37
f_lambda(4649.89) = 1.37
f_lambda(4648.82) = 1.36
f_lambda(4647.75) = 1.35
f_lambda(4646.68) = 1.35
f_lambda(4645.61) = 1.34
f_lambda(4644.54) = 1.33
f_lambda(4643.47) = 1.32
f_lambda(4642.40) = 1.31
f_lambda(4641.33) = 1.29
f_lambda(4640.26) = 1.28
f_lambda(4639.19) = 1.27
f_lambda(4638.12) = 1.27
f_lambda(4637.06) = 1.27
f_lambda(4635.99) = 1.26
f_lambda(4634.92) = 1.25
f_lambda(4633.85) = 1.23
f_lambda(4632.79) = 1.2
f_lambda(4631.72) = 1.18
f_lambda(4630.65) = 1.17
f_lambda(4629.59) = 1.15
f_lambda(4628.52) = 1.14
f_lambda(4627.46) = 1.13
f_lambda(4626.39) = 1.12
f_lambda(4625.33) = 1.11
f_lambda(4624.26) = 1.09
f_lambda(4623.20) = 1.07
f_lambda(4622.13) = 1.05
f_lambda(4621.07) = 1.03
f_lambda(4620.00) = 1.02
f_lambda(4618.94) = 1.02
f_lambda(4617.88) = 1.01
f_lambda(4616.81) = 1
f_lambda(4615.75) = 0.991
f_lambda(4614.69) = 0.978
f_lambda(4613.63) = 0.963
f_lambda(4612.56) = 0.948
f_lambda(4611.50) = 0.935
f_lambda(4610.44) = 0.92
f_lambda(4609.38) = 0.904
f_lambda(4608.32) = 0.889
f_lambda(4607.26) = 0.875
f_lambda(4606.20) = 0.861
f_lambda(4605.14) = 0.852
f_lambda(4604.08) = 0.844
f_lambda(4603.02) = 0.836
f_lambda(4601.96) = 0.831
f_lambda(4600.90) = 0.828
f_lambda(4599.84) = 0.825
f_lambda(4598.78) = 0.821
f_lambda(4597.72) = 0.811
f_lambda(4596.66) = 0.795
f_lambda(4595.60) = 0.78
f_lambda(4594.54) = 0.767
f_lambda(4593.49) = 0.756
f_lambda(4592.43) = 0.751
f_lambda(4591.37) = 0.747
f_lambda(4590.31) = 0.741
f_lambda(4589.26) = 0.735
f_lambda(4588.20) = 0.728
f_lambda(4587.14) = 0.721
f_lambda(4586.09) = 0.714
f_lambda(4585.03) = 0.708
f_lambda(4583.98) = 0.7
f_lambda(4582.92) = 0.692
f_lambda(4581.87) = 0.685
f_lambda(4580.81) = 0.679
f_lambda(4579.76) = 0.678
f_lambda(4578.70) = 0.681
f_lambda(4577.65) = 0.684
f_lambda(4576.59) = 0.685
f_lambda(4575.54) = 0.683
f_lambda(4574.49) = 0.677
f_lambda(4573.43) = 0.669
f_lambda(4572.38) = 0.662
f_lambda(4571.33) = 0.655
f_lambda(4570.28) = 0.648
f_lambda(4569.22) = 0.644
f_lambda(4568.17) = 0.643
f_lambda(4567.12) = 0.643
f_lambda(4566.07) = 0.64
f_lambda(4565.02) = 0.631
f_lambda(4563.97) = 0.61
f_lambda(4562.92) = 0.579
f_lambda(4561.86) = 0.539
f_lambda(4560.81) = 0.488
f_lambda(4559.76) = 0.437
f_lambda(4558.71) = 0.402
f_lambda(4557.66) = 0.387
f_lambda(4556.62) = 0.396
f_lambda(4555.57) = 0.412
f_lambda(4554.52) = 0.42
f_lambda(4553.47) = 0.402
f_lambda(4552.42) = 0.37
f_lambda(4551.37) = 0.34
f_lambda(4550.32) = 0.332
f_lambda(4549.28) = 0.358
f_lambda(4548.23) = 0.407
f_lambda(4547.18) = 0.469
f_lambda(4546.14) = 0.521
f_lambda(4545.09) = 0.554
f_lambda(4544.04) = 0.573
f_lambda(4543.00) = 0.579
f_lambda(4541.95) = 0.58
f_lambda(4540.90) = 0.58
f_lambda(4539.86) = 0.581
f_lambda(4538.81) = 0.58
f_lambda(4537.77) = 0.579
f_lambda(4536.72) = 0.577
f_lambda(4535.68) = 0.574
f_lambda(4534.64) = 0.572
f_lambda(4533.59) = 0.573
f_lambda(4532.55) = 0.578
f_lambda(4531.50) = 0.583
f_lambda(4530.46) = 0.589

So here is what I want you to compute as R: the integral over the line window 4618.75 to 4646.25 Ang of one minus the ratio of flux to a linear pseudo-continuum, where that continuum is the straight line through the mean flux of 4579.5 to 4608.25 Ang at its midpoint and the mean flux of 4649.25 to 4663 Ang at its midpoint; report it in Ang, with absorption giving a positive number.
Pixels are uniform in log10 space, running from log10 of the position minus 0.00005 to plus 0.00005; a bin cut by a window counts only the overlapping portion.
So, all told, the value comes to -1.5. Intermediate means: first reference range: 0.772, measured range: 1.19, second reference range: 1.35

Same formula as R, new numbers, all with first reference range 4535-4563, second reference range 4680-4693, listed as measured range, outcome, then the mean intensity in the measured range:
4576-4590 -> -3.0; 0.7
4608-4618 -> -4.5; 0.953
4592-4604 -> -3.6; 0.802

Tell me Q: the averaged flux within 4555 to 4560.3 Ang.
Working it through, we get 0.408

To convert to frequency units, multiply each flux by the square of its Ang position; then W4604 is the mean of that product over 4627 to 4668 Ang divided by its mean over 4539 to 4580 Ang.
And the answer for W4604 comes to 2.5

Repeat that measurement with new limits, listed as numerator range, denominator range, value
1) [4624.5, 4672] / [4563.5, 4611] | 1.75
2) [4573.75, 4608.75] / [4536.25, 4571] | 1.50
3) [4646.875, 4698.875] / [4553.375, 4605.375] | 1.69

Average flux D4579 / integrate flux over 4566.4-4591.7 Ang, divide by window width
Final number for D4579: 0.687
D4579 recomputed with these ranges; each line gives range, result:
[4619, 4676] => 1.23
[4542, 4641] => 0.791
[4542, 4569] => 0.489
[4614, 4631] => 1.07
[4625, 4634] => 1.16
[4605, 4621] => 0.949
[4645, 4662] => 1.35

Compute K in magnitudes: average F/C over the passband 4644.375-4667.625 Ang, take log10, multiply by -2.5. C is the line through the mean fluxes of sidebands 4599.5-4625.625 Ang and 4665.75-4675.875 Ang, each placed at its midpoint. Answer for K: -0.23 mag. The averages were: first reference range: 0.947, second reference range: 1.12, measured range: 1.32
